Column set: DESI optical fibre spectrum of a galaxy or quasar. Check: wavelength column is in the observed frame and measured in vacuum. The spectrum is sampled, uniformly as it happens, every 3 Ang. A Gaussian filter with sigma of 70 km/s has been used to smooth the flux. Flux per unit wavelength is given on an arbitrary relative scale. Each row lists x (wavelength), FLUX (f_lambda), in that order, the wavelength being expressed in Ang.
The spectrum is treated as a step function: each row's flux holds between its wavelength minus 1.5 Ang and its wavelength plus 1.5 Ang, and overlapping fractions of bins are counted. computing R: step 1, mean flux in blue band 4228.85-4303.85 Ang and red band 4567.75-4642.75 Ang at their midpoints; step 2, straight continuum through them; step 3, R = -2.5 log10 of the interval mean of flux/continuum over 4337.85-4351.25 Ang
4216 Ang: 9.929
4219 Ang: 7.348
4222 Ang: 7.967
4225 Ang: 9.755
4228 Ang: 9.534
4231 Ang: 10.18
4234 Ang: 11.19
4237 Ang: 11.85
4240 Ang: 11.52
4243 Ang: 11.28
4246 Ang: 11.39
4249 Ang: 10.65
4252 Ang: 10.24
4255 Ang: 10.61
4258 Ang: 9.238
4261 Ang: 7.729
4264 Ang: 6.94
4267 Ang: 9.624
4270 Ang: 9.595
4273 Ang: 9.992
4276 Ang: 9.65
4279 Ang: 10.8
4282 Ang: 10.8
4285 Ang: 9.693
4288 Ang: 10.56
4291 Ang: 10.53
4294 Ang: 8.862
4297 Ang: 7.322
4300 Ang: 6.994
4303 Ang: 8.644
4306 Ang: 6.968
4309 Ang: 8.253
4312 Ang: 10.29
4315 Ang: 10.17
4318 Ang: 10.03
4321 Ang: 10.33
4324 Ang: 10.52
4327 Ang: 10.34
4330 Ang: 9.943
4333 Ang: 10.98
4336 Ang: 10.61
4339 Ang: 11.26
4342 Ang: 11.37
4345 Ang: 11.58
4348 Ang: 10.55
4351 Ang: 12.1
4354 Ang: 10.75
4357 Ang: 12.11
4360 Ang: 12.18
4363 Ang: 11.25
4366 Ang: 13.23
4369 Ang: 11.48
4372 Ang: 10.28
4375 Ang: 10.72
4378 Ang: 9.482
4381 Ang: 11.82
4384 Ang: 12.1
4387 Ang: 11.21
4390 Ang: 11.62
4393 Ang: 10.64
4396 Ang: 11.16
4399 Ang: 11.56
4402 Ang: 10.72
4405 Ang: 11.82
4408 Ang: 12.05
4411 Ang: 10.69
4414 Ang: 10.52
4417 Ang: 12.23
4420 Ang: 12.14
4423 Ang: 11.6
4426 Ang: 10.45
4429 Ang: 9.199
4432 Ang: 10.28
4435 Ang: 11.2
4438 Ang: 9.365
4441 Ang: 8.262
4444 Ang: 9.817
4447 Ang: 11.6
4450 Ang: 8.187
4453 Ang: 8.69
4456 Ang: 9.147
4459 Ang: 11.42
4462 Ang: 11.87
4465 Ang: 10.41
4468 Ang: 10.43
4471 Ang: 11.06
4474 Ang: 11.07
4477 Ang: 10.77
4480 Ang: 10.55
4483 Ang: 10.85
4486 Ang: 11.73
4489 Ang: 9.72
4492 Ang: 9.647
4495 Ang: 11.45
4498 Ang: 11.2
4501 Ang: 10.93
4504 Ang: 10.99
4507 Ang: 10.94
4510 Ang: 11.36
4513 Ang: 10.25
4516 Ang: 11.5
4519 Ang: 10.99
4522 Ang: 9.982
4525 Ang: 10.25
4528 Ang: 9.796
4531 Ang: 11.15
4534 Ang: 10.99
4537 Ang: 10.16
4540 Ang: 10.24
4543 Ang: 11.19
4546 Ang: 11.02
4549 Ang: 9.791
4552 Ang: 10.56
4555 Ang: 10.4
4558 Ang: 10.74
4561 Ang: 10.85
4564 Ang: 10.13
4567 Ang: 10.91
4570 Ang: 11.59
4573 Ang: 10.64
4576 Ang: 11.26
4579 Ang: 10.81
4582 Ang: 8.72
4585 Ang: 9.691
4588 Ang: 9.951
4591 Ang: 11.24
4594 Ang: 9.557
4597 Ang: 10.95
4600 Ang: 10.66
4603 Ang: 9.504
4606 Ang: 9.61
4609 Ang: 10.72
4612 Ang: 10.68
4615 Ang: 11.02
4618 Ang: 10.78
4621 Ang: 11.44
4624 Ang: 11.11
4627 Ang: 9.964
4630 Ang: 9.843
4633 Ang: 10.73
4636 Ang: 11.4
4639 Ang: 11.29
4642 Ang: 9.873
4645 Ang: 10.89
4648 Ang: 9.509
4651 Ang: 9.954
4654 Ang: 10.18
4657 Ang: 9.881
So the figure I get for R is -0.13 mag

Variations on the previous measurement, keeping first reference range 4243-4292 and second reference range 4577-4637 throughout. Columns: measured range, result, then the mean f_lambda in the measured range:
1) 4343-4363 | -0.15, 11.5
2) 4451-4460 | 0.07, 9.57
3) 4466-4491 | -0.05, 10.7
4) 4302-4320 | 0.10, 9.11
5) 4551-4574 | -0.04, 10.7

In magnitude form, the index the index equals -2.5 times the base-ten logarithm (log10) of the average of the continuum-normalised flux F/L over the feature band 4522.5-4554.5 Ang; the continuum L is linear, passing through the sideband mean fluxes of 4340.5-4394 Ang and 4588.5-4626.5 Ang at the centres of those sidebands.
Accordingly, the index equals 0.031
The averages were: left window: 11.4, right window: 10.6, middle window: 10.5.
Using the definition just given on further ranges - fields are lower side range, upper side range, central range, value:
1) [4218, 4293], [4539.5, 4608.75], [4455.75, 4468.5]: -0.06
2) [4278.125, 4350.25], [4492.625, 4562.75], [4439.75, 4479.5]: 0.02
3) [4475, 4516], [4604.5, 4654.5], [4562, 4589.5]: 0.02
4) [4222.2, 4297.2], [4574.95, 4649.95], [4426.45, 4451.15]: 0.05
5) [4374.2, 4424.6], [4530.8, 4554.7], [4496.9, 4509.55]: -0.02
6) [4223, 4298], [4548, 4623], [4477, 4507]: -0.05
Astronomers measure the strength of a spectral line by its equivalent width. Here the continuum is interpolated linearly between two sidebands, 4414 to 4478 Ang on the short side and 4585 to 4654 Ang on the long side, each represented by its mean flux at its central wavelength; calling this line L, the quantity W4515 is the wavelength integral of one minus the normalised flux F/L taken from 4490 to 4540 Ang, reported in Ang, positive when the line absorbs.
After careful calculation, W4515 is -1.2 Ang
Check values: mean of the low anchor 10.4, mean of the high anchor 10.5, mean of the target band 10.7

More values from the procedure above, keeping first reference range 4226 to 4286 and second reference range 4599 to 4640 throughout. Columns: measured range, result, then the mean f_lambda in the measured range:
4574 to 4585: 0.37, 10.2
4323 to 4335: -0.26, 10.4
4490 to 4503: -0.40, 10.8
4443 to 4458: 1.22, 9.54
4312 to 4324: -0.03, 10.2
